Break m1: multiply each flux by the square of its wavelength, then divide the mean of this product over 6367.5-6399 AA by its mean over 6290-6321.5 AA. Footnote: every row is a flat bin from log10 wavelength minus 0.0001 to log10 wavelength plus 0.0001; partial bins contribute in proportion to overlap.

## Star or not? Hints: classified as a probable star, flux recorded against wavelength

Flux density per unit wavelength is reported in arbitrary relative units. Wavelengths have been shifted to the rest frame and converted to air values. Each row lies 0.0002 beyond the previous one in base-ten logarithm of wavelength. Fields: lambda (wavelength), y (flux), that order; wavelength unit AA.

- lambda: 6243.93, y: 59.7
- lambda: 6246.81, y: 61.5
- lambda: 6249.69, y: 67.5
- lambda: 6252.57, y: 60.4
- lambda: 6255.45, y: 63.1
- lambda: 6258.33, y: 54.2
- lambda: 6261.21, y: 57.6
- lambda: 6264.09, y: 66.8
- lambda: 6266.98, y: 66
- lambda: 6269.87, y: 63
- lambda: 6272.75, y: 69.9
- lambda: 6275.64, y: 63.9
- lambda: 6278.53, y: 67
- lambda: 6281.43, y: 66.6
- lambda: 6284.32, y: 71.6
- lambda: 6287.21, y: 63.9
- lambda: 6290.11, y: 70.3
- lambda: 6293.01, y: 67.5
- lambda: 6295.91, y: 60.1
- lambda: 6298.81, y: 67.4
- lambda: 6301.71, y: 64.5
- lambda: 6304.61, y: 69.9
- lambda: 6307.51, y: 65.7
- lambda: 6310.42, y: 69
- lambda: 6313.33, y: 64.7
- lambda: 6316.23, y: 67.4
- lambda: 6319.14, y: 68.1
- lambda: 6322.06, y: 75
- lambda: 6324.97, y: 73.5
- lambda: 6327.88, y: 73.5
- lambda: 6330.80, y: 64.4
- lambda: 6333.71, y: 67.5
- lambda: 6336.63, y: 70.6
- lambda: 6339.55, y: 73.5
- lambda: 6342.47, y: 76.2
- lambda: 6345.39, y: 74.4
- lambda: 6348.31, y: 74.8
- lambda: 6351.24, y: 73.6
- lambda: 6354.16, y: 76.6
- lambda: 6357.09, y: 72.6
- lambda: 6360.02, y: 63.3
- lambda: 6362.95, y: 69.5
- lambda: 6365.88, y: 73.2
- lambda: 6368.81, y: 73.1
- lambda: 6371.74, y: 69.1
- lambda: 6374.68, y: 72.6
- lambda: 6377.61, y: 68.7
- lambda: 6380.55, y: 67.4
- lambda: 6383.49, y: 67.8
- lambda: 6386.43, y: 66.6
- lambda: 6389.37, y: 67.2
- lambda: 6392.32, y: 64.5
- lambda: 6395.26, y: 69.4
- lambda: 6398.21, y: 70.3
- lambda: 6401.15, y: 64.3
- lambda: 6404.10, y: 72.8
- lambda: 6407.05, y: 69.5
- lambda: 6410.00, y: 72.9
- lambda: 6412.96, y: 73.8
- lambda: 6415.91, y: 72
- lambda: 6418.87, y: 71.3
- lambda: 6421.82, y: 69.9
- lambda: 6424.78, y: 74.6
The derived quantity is 1.05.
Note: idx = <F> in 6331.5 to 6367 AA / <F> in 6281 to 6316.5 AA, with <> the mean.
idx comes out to 1.1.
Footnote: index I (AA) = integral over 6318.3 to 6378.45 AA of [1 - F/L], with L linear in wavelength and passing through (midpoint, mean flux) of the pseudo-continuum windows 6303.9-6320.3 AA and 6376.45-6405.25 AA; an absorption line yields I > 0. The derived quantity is -3.6 AA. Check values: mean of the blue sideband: 67.4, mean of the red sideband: 67.8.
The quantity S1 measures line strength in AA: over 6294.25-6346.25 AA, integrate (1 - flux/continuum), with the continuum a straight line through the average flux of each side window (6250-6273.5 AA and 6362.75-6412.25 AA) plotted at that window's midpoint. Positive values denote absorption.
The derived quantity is -2.6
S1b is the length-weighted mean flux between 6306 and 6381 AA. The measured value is 70.7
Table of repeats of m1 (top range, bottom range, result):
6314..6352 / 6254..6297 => 1.12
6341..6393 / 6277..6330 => 1.06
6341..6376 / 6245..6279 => 1.18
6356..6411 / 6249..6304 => 1.10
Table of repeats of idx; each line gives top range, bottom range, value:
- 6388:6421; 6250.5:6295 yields 1.08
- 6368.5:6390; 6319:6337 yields 0.98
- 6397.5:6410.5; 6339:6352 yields 0.93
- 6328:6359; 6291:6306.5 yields 1.10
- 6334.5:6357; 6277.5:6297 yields 1.11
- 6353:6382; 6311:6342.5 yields 1.01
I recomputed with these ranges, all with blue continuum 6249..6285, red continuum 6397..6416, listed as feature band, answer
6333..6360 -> -1.99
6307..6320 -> -0.12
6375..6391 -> 0.40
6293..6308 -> 0.02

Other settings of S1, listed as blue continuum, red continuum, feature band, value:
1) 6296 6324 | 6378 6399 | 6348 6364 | -0.9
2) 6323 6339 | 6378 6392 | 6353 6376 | -1.0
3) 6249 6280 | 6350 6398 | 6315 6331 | -1.0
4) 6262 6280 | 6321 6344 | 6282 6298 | 0.2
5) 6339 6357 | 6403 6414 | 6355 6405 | 3.0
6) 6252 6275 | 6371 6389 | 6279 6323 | -1.8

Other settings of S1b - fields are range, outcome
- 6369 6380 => 70.3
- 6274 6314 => 66.6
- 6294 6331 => 68.1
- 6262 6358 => 69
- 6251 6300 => 64.7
